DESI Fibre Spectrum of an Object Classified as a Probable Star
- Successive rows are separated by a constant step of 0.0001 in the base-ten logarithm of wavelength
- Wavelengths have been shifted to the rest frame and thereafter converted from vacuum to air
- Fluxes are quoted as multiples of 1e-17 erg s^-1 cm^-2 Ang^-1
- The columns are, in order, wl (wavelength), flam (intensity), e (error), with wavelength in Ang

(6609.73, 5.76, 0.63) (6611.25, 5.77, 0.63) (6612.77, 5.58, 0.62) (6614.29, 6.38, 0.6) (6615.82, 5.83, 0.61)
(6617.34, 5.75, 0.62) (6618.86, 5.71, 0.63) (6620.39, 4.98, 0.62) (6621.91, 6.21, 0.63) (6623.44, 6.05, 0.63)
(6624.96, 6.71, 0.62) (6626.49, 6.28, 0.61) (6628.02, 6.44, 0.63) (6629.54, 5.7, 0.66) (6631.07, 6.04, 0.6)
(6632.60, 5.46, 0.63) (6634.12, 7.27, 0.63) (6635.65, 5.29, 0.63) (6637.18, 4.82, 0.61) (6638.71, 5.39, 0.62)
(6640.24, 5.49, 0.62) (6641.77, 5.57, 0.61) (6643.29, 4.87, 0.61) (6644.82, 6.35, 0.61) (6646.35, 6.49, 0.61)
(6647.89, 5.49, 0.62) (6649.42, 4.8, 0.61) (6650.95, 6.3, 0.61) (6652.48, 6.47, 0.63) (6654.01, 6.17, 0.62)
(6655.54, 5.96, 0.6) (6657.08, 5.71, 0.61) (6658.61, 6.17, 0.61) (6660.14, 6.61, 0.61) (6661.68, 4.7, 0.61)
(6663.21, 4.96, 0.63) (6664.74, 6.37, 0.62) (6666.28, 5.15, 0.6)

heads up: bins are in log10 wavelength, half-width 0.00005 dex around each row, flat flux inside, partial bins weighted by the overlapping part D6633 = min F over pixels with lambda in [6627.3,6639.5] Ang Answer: 4.82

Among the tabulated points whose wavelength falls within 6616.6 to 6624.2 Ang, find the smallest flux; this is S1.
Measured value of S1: 4.98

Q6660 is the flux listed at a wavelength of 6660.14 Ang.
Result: 6.61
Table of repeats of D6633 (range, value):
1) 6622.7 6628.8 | 6.05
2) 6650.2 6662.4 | 4.7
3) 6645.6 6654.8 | 4.8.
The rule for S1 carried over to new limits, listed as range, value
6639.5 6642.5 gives 5.49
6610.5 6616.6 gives 5.58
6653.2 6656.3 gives 5.96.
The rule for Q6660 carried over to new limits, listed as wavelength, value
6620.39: 4.98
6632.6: 5.46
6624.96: 6.71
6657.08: 5.71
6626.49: 6.28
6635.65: 5.29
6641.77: 5.57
